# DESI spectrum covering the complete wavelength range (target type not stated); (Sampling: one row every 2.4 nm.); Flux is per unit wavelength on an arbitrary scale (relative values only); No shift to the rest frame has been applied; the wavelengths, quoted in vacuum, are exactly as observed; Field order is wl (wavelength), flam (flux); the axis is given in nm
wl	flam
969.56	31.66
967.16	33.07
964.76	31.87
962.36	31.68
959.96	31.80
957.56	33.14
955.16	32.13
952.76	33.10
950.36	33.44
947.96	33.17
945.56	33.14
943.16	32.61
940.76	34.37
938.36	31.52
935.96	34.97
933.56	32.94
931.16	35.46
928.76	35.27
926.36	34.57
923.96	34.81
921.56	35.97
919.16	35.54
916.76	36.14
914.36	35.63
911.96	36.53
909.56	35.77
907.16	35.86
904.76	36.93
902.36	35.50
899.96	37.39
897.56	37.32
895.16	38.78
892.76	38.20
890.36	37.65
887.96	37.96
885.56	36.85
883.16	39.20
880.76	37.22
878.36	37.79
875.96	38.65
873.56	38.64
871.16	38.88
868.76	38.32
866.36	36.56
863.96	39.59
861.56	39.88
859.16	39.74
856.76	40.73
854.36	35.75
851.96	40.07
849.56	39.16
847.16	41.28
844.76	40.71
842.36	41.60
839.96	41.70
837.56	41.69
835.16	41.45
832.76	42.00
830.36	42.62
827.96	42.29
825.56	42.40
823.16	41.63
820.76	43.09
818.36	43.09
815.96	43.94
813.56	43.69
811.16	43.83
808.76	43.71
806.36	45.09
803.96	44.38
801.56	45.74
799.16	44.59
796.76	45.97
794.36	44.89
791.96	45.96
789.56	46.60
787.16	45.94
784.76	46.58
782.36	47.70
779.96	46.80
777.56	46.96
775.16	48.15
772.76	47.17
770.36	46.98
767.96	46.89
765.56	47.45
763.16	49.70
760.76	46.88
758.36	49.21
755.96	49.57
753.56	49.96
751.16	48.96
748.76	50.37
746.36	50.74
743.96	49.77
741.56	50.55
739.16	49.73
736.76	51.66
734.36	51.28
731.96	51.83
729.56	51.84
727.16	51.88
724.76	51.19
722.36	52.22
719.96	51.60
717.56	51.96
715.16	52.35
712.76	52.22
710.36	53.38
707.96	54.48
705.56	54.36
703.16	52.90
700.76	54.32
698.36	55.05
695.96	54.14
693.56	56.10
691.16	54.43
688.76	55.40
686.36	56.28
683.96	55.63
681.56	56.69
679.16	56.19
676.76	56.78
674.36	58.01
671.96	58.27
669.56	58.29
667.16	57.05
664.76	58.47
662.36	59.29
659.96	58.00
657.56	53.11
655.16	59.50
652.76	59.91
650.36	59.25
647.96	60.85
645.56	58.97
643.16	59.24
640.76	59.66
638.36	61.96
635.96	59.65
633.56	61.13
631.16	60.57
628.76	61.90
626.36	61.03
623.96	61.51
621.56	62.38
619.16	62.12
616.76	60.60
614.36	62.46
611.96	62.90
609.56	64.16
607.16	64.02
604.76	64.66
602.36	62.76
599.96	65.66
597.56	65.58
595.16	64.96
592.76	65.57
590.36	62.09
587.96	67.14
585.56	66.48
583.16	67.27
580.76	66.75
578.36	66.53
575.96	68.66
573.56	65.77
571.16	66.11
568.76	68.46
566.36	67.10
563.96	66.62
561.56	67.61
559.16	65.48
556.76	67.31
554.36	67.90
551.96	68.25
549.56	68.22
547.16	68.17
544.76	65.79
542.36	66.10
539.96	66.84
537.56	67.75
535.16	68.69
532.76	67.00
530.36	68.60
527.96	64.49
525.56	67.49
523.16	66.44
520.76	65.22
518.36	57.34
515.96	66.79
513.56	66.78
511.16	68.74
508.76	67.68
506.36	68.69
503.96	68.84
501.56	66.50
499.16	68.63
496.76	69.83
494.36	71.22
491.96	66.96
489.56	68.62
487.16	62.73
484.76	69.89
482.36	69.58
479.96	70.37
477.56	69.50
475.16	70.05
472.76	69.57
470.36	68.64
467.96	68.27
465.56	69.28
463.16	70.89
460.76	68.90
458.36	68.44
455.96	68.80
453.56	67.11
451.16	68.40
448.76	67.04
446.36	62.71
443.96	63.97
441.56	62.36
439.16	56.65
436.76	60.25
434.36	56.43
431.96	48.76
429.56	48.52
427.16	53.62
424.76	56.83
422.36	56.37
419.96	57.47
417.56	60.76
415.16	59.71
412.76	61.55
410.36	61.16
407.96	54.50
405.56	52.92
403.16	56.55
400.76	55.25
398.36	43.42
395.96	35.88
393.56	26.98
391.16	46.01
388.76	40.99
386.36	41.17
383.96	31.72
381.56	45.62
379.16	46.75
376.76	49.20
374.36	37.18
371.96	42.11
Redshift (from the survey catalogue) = 0.00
